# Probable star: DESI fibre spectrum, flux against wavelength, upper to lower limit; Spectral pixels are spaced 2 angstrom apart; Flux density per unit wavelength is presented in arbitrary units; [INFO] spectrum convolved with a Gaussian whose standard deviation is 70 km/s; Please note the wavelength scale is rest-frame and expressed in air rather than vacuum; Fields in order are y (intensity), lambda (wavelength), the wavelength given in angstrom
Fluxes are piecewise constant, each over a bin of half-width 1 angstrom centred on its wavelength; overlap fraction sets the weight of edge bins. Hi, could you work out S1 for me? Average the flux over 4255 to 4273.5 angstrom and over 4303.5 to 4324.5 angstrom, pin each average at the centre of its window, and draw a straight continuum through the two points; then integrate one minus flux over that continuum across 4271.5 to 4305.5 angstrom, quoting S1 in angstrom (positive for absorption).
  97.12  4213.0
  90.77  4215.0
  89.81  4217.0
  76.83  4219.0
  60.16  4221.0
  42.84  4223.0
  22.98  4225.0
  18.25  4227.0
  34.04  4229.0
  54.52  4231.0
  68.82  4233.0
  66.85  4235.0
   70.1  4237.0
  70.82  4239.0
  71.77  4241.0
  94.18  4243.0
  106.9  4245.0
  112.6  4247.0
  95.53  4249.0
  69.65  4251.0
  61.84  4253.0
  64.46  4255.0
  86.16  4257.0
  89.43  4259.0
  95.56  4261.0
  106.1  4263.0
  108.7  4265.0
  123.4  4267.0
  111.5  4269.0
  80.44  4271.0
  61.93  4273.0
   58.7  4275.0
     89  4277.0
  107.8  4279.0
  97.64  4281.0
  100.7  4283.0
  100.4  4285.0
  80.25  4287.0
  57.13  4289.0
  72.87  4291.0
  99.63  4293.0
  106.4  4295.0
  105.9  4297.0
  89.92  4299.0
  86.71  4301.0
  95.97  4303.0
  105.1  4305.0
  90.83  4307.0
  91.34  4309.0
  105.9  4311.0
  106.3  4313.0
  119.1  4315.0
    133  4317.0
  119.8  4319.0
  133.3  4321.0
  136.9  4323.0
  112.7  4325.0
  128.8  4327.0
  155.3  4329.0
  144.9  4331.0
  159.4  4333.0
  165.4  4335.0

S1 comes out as 5.1 angstrom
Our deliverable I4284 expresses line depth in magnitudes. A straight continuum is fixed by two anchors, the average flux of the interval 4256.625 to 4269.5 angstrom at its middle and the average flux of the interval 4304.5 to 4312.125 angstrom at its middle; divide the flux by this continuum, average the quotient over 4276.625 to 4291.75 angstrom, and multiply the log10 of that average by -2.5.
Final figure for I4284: 0.14 mag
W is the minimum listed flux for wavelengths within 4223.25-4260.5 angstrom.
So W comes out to 18.25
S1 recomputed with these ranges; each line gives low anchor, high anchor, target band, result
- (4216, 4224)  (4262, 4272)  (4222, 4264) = 7.85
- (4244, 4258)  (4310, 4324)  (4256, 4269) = -1.47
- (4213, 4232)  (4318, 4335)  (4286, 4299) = 2.86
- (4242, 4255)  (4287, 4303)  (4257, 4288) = -1.97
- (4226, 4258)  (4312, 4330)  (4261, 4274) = -1.35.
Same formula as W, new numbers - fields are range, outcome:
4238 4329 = 57.13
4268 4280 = 58.7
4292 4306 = 86.71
